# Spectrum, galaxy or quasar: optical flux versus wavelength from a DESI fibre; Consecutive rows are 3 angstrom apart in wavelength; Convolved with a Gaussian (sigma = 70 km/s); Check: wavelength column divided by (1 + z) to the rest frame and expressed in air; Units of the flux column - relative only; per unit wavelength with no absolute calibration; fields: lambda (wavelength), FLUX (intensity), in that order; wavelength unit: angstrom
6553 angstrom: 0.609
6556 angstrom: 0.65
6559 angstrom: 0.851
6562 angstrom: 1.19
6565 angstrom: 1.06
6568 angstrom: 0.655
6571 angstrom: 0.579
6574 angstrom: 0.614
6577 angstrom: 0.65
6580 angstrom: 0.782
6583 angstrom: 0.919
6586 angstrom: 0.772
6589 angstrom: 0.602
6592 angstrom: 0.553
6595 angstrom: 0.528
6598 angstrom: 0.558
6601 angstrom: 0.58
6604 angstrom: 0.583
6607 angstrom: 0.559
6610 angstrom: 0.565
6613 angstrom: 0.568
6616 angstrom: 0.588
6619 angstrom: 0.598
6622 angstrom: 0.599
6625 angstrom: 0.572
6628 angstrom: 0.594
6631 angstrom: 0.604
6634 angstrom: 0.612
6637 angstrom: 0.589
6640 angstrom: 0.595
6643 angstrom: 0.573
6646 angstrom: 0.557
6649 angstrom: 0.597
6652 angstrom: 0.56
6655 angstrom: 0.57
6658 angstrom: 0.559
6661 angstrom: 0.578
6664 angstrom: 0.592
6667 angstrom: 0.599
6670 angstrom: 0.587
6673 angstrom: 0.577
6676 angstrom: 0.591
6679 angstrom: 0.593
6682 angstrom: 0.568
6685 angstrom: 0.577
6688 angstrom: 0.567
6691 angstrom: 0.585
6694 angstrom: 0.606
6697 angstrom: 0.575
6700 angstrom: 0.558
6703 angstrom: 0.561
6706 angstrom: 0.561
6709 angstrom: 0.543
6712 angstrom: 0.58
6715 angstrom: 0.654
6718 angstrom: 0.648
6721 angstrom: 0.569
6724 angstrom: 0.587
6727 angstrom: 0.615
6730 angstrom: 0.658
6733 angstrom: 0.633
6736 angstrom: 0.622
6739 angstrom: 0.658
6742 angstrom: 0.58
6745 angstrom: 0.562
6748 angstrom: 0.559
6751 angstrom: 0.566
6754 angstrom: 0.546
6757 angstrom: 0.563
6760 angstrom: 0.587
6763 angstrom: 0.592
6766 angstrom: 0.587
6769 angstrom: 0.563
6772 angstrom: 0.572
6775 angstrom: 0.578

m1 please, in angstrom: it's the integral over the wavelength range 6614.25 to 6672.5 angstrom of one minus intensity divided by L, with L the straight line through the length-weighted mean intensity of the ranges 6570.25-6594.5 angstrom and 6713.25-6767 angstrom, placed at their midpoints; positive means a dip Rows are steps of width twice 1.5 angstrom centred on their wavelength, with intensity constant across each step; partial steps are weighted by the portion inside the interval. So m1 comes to 5.7 angstrom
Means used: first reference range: 0.681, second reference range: 0.599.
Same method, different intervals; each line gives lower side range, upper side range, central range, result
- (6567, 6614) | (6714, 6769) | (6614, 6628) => 0.8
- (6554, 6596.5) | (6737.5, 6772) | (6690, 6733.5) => 1.5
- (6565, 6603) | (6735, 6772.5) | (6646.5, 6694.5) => 3.2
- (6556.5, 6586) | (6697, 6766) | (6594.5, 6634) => 8.8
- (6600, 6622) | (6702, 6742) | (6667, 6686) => 0.4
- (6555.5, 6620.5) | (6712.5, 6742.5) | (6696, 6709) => 1.5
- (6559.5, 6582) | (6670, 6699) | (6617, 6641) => 3.2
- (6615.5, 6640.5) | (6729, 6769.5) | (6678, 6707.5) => 0.9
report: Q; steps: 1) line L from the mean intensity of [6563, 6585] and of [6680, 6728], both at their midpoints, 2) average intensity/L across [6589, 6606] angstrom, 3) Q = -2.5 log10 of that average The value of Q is 0.28 mag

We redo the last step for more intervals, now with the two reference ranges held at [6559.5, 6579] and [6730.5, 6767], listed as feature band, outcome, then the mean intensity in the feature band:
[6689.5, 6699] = 0.11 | 0.587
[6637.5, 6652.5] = 0.22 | 0.578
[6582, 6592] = 0.07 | 0.725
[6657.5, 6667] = 0.18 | 0.582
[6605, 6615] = 0.30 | 0.566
